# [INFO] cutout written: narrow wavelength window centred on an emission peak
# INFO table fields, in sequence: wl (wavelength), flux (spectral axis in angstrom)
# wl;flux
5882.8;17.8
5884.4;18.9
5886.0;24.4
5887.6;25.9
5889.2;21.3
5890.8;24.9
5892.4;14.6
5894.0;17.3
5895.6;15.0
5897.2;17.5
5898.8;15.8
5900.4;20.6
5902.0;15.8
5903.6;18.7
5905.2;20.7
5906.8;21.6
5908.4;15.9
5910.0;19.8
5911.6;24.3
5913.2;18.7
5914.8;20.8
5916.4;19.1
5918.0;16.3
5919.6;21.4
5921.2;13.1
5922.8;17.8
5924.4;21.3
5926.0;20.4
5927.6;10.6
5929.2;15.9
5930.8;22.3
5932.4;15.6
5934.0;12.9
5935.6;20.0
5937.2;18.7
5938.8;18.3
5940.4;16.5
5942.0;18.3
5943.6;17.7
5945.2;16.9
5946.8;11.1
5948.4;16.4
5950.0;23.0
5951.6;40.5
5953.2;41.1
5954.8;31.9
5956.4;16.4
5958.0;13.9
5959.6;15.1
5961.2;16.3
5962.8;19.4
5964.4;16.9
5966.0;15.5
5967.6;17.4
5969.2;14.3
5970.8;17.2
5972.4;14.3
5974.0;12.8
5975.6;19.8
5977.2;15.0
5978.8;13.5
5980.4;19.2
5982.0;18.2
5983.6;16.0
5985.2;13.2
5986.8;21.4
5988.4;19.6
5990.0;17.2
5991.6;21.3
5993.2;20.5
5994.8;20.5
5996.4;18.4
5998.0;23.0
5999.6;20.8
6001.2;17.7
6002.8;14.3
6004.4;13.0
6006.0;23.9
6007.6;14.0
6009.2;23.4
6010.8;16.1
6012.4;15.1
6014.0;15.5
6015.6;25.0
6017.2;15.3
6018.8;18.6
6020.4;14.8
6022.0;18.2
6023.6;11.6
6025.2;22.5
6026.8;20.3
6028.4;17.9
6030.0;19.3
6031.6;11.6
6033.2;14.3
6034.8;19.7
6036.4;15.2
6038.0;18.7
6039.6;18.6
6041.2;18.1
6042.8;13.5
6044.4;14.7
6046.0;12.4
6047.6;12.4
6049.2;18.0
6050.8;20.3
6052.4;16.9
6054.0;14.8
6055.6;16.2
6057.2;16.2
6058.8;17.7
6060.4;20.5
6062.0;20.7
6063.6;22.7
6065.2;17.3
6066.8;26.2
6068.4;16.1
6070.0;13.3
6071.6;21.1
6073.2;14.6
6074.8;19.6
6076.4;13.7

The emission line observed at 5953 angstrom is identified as Hbeta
